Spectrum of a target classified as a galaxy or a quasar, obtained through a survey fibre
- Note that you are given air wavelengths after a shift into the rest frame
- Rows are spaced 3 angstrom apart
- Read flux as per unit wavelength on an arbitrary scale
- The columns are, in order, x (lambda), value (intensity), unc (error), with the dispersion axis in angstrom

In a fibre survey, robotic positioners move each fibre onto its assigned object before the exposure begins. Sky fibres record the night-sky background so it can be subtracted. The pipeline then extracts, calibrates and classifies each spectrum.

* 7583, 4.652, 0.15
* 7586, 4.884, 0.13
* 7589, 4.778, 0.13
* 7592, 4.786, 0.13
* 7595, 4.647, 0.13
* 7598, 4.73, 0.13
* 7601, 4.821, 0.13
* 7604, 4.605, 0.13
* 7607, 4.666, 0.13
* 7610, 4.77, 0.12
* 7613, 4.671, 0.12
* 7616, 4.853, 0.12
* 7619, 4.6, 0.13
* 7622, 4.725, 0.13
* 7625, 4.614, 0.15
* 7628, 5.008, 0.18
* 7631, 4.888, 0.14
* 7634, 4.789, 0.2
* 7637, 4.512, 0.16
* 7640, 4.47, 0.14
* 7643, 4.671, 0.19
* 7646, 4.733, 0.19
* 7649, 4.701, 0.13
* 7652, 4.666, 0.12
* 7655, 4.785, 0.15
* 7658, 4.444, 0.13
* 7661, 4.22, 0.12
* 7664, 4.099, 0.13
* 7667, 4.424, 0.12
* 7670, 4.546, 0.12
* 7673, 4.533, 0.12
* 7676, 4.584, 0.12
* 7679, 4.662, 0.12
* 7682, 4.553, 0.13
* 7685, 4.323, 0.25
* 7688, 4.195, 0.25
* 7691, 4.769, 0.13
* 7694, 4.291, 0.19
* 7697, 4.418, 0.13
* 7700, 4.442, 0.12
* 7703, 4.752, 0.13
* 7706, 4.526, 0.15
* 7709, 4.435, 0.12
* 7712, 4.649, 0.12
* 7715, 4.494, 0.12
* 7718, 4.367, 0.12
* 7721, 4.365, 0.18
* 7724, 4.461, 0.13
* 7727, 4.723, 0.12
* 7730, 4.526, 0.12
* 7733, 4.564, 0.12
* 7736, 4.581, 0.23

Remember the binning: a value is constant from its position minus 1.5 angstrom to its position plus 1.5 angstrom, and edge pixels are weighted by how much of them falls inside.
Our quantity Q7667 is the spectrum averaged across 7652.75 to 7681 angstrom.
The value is 4.48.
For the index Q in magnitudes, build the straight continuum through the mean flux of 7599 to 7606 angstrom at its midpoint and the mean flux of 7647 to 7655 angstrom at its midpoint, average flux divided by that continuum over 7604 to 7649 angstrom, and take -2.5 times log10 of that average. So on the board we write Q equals 0.00 mag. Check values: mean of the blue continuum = 4.71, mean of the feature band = 4.71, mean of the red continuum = 4.71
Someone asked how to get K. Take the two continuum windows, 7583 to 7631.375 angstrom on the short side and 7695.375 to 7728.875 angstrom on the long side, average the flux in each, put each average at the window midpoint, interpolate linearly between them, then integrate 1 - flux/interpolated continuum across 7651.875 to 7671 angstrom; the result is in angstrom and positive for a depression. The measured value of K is 0.8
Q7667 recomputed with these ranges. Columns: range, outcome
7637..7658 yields 4.64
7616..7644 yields 4.71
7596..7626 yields 4.71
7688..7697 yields 4.46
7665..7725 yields 4.49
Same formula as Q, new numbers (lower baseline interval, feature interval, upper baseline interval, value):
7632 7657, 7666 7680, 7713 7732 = 0.013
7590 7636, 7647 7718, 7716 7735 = 0.023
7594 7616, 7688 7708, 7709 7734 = 0.011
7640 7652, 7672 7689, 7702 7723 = 0.025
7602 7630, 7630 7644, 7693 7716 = 0.004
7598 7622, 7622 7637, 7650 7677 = -0.036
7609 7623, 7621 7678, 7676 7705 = 0.005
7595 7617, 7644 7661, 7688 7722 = -0.003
